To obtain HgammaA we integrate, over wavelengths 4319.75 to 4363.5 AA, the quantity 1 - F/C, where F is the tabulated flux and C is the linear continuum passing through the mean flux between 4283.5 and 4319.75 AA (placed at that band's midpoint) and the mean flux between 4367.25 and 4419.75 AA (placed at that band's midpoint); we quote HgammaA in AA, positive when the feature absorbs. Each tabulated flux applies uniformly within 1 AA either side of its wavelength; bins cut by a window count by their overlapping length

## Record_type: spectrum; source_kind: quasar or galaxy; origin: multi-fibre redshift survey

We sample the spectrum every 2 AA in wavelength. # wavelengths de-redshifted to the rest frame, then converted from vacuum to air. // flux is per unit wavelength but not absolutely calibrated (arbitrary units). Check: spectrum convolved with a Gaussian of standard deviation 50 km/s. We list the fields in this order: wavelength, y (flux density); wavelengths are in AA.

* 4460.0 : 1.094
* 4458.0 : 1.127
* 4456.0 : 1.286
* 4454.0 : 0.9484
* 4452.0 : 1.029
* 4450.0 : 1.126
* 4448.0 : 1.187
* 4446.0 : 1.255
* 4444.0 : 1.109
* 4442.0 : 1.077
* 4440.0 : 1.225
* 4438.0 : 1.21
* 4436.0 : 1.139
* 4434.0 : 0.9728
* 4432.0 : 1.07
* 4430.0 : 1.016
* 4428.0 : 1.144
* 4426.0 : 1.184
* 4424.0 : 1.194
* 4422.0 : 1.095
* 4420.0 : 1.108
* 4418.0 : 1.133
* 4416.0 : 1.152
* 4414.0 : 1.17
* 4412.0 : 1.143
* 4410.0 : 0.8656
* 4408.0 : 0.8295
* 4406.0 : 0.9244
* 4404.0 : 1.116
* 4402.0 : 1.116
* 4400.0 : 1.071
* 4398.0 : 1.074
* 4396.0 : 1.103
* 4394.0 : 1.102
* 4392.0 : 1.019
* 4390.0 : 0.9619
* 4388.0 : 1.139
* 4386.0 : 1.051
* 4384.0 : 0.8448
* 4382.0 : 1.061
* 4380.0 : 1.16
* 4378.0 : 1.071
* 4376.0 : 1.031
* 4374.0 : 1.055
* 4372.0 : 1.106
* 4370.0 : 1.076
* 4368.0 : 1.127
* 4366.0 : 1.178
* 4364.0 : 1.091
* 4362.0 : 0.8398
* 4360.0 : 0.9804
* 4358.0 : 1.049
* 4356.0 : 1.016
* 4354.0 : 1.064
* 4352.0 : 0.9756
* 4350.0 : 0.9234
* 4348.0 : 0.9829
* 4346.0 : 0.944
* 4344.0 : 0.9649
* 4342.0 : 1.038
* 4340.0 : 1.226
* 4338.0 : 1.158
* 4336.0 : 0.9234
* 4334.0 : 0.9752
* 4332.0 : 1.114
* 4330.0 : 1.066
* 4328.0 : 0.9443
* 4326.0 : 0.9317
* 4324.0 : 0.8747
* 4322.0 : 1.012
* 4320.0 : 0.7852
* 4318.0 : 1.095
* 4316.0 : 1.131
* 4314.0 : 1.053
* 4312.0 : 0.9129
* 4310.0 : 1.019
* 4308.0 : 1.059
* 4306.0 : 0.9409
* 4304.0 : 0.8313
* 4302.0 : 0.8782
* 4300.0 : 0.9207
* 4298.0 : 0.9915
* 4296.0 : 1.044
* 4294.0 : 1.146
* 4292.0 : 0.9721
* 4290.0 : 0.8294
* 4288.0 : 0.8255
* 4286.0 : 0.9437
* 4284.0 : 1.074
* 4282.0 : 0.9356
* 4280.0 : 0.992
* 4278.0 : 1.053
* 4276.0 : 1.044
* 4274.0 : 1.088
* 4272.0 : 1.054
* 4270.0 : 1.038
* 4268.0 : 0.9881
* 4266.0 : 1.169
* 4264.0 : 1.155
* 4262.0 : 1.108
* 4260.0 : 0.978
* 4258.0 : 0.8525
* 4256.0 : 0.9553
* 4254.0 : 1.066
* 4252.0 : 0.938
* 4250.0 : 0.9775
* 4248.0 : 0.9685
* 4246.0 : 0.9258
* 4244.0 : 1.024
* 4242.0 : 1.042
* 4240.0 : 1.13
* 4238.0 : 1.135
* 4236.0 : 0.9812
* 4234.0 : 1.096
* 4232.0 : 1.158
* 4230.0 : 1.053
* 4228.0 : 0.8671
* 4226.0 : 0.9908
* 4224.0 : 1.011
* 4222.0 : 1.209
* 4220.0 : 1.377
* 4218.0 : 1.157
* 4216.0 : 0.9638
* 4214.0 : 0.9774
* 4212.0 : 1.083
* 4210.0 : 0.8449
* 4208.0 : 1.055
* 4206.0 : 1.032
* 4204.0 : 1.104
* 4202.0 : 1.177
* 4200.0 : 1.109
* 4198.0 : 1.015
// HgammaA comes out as 0.73 AA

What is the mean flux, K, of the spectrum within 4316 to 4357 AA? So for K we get 1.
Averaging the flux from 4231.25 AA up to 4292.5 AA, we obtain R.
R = 1.02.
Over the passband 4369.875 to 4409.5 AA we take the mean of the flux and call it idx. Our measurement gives 1.04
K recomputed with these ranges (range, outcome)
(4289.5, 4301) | 0.991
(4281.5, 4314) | 0.961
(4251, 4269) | 1.02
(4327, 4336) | 1.01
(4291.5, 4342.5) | 1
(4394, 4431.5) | 1.08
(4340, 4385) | 1.03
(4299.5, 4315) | 0.953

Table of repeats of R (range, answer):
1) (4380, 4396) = 1.04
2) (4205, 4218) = 1.01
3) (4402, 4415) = 1.02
